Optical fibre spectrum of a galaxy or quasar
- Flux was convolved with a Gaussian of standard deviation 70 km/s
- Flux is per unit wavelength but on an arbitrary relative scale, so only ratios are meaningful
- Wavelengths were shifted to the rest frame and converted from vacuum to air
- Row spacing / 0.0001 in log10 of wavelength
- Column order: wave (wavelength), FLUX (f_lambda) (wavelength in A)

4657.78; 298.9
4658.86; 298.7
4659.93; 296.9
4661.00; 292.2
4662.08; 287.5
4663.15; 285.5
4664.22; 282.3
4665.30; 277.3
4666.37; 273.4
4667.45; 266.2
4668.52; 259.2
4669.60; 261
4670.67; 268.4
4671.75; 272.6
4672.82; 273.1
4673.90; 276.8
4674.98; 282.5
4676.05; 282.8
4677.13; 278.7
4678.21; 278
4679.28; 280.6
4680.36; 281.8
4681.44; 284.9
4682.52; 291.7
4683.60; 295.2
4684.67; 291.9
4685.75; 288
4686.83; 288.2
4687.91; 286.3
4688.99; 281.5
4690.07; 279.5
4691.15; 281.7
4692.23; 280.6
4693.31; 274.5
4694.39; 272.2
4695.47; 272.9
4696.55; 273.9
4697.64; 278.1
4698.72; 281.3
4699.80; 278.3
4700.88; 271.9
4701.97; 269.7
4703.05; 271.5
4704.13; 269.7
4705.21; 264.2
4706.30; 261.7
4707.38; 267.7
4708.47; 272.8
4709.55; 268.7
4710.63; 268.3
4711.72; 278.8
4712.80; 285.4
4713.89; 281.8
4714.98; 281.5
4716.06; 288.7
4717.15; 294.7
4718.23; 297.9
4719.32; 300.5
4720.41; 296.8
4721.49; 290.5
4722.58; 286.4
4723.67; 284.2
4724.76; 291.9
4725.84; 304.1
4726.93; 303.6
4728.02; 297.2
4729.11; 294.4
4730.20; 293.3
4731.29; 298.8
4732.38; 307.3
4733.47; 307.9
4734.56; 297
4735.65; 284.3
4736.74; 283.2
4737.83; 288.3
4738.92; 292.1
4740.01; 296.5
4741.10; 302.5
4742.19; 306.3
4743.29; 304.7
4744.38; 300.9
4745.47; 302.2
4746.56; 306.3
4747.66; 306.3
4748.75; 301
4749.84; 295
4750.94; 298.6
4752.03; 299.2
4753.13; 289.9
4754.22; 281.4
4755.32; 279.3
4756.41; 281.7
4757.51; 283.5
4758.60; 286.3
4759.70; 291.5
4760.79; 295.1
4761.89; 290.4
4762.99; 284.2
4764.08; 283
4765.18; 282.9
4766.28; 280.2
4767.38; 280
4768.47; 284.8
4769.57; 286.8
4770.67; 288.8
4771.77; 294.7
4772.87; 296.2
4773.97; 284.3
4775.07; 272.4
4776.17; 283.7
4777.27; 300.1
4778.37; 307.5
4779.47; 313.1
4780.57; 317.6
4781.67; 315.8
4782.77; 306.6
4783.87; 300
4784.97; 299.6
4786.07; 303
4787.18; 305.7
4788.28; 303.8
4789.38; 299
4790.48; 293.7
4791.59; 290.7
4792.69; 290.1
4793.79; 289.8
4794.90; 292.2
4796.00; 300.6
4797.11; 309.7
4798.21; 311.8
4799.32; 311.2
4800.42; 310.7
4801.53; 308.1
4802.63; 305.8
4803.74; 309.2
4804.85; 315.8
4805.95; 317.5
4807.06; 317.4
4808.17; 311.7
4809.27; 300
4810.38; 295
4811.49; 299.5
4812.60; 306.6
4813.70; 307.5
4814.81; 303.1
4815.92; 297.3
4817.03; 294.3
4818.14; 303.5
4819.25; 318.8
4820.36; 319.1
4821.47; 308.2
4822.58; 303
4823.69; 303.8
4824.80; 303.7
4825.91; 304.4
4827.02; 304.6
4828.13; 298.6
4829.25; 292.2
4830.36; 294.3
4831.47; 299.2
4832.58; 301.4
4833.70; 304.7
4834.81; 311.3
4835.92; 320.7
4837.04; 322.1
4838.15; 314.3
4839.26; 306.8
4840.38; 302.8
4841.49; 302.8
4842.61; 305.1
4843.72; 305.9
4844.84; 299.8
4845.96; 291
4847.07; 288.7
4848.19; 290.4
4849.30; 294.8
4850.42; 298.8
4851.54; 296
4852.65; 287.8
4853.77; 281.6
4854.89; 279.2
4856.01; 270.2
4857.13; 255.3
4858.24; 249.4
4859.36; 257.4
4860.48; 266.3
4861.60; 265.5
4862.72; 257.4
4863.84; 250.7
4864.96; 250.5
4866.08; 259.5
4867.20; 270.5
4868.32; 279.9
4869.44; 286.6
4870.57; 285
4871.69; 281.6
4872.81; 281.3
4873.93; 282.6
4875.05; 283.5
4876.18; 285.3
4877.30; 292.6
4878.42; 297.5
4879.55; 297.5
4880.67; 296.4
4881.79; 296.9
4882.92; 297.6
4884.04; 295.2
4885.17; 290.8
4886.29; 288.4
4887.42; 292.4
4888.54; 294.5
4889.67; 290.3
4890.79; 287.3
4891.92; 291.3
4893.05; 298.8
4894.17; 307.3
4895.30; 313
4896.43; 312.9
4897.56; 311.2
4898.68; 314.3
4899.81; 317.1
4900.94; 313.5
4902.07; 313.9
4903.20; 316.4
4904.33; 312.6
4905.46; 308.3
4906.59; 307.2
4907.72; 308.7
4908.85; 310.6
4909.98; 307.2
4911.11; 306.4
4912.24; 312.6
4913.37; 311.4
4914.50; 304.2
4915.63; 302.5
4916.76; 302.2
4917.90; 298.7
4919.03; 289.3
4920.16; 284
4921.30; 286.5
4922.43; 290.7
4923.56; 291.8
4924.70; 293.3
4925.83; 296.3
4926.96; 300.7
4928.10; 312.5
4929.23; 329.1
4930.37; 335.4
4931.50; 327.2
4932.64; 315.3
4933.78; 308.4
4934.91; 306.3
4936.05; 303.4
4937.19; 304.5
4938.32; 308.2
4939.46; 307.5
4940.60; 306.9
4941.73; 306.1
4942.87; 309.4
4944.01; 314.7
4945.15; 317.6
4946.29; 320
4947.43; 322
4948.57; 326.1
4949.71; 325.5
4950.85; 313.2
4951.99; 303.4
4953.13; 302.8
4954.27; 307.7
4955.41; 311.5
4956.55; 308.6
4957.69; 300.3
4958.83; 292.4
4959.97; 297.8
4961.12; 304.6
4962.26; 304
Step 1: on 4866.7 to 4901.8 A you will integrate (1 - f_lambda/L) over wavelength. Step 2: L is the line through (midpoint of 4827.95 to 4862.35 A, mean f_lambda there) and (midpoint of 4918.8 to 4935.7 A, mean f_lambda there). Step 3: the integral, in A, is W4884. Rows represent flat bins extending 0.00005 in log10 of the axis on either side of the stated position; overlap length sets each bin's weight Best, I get 0.37 A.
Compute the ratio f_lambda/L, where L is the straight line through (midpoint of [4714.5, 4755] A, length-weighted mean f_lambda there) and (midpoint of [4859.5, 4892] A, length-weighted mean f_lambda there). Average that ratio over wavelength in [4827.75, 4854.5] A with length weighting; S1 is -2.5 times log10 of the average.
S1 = -0.05 mag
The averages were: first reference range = 296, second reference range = 282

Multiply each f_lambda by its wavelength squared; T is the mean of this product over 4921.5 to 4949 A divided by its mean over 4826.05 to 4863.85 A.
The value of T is 1.11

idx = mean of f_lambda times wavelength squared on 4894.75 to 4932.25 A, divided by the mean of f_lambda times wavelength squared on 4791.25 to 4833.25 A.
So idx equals 1.1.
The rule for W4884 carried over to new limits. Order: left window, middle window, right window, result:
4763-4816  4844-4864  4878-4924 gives 1.5 A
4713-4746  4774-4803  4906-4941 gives -0.3 A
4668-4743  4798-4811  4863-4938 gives -0.8 A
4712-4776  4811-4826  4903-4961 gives -0.4 A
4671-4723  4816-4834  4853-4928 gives -1.0 A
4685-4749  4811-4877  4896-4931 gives 1.8 A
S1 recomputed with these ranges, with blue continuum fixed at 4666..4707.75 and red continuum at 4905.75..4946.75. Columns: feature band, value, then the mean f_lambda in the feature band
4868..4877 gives 0.06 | 283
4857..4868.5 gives 0.15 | 260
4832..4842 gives -0.05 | 310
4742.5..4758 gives -0.04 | 295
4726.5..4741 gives -0.05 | 296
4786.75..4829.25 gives -0.05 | 304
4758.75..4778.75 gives 0.00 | 288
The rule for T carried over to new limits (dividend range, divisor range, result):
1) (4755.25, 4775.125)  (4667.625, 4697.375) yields 1.06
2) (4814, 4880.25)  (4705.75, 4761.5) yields 1.05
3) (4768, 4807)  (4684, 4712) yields 1.13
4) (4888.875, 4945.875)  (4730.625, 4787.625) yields 1.11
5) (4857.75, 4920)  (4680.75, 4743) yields 1.10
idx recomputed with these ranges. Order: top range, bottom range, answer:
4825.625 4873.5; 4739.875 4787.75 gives 1.01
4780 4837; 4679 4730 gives 1.13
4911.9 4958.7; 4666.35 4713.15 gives 1.23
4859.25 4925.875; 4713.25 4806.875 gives 1.05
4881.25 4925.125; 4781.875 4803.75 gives 1.05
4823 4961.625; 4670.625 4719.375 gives 1.16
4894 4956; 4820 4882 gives 1.10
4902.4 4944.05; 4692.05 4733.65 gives 1.18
